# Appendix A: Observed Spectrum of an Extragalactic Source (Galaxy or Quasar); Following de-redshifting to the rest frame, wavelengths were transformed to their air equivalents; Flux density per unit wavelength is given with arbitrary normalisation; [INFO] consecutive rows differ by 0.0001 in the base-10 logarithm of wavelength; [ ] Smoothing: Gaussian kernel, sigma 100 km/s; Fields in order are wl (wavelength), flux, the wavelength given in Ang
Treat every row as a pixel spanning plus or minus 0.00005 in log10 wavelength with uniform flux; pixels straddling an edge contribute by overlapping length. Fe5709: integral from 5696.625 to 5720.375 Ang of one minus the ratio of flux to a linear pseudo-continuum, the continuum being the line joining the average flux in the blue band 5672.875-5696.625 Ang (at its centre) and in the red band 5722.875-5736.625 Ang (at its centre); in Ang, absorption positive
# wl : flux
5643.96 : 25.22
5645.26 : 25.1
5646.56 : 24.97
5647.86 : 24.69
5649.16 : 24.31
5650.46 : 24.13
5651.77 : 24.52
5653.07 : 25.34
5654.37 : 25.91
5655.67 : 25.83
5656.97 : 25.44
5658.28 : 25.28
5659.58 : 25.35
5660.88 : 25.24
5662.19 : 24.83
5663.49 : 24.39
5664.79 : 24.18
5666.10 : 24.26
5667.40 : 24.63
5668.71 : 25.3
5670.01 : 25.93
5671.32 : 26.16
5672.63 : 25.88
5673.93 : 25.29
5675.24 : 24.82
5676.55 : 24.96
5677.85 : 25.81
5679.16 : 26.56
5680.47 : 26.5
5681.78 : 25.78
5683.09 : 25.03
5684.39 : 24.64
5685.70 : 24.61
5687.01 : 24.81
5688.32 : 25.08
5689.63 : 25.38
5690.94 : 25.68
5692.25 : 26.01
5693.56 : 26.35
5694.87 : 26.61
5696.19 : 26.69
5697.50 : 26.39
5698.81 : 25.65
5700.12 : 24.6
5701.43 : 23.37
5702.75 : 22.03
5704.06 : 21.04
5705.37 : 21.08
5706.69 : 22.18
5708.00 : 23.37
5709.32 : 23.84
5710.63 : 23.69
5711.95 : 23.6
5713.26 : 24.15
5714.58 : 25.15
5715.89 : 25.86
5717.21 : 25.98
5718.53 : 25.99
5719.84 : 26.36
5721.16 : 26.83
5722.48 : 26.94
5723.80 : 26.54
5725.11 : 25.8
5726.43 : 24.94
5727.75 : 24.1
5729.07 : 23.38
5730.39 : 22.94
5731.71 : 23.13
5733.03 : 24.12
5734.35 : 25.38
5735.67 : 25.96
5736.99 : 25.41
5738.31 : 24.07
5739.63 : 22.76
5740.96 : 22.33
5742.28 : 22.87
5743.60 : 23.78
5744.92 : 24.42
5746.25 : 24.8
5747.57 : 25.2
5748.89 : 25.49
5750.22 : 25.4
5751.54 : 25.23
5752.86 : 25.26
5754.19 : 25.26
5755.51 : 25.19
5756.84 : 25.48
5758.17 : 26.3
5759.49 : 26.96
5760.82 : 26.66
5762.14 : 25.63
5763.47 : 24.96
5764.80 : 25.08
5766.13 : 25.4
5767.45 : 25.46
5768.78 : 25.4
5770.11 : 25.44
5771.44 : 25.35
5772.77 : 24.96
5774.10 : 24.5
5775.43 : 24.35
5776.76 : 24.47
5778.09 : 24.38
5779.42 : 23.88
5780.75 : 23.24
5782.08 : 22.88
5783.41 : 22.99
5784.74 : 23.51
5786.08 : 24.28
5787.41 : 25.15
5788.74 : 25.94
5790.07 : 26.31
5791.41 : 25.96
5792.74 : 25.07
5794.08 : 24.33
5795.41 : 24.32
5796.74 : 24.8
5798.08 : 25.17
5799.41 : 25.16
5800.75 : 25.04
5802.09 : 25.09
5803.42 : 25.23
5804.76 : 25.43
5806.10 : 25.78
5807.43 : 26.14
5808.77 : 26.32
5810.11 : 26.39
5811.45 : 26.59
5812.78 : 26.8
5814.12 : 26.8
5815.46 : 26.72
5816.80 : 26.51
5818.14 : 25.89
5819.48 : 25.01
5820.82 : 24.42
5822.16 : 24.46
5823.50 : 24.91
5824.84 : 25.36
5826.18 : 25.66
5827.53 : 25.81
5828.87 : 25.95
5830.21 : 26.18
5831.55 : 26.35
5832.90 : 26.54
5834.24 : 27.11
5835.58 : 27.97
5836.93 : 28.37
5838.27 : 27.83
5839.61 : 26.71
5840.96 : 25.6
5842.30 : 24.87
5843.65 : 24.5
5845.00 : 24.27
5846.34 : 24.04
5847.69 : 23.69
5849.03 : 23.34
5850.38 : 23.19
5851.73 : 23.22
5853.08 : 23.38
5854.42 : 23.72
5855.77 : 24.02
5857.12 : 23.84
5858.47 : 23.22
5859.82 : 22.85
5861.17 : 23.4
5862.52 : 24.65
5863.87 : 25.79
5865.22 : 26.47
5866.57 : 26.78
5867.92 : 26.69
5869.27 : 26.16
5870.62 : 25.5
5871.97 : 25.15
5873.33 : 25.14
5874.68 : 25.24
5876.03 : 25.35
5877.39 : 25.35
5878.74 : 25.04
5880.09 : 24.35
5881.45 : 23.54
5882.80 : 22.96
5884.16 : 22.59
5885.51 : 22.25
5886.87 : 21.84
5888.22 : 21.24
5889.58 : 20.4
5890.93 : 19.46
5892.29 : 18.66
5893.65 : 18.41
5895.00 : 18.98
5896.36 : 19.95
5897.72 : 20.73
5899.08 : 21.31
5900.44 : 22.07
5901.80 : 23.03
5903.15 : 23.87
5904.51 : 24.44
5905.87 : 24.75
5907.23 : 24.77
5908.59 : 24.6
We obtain 0.9 Ang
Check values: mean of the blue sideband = 25.6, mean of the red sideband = 24.7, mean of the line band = 24.2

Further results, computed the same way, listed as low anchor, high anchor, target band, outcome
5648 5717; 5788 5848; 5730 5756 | 0.8 Ang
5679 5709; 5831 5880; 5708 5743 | 0.2 Ang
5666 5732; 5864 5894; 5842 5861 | 0.1 Ang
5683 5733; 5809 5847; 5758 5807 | 1.0 Ang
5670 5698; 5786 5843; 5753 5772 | 0.1 Ang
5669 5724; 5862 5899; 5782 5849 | -4.6 Ang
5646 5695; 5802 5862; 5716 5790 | 1.1 Ang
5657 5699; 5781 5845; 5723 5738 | 0.5 Ang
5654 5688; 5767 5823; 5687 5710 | 0.7 Ang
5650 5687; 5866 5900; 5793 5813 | -1.4 Ang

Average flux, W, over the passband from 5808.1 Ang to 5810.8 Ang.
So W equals 26.3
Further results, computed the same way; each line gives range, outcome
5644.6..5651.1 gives 24.6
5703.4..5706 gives 21.1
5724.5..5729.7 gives 24.5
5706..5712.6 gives 23.3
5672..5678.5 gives 25.4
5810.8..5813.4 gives 26.8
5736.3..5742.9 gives 23.5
